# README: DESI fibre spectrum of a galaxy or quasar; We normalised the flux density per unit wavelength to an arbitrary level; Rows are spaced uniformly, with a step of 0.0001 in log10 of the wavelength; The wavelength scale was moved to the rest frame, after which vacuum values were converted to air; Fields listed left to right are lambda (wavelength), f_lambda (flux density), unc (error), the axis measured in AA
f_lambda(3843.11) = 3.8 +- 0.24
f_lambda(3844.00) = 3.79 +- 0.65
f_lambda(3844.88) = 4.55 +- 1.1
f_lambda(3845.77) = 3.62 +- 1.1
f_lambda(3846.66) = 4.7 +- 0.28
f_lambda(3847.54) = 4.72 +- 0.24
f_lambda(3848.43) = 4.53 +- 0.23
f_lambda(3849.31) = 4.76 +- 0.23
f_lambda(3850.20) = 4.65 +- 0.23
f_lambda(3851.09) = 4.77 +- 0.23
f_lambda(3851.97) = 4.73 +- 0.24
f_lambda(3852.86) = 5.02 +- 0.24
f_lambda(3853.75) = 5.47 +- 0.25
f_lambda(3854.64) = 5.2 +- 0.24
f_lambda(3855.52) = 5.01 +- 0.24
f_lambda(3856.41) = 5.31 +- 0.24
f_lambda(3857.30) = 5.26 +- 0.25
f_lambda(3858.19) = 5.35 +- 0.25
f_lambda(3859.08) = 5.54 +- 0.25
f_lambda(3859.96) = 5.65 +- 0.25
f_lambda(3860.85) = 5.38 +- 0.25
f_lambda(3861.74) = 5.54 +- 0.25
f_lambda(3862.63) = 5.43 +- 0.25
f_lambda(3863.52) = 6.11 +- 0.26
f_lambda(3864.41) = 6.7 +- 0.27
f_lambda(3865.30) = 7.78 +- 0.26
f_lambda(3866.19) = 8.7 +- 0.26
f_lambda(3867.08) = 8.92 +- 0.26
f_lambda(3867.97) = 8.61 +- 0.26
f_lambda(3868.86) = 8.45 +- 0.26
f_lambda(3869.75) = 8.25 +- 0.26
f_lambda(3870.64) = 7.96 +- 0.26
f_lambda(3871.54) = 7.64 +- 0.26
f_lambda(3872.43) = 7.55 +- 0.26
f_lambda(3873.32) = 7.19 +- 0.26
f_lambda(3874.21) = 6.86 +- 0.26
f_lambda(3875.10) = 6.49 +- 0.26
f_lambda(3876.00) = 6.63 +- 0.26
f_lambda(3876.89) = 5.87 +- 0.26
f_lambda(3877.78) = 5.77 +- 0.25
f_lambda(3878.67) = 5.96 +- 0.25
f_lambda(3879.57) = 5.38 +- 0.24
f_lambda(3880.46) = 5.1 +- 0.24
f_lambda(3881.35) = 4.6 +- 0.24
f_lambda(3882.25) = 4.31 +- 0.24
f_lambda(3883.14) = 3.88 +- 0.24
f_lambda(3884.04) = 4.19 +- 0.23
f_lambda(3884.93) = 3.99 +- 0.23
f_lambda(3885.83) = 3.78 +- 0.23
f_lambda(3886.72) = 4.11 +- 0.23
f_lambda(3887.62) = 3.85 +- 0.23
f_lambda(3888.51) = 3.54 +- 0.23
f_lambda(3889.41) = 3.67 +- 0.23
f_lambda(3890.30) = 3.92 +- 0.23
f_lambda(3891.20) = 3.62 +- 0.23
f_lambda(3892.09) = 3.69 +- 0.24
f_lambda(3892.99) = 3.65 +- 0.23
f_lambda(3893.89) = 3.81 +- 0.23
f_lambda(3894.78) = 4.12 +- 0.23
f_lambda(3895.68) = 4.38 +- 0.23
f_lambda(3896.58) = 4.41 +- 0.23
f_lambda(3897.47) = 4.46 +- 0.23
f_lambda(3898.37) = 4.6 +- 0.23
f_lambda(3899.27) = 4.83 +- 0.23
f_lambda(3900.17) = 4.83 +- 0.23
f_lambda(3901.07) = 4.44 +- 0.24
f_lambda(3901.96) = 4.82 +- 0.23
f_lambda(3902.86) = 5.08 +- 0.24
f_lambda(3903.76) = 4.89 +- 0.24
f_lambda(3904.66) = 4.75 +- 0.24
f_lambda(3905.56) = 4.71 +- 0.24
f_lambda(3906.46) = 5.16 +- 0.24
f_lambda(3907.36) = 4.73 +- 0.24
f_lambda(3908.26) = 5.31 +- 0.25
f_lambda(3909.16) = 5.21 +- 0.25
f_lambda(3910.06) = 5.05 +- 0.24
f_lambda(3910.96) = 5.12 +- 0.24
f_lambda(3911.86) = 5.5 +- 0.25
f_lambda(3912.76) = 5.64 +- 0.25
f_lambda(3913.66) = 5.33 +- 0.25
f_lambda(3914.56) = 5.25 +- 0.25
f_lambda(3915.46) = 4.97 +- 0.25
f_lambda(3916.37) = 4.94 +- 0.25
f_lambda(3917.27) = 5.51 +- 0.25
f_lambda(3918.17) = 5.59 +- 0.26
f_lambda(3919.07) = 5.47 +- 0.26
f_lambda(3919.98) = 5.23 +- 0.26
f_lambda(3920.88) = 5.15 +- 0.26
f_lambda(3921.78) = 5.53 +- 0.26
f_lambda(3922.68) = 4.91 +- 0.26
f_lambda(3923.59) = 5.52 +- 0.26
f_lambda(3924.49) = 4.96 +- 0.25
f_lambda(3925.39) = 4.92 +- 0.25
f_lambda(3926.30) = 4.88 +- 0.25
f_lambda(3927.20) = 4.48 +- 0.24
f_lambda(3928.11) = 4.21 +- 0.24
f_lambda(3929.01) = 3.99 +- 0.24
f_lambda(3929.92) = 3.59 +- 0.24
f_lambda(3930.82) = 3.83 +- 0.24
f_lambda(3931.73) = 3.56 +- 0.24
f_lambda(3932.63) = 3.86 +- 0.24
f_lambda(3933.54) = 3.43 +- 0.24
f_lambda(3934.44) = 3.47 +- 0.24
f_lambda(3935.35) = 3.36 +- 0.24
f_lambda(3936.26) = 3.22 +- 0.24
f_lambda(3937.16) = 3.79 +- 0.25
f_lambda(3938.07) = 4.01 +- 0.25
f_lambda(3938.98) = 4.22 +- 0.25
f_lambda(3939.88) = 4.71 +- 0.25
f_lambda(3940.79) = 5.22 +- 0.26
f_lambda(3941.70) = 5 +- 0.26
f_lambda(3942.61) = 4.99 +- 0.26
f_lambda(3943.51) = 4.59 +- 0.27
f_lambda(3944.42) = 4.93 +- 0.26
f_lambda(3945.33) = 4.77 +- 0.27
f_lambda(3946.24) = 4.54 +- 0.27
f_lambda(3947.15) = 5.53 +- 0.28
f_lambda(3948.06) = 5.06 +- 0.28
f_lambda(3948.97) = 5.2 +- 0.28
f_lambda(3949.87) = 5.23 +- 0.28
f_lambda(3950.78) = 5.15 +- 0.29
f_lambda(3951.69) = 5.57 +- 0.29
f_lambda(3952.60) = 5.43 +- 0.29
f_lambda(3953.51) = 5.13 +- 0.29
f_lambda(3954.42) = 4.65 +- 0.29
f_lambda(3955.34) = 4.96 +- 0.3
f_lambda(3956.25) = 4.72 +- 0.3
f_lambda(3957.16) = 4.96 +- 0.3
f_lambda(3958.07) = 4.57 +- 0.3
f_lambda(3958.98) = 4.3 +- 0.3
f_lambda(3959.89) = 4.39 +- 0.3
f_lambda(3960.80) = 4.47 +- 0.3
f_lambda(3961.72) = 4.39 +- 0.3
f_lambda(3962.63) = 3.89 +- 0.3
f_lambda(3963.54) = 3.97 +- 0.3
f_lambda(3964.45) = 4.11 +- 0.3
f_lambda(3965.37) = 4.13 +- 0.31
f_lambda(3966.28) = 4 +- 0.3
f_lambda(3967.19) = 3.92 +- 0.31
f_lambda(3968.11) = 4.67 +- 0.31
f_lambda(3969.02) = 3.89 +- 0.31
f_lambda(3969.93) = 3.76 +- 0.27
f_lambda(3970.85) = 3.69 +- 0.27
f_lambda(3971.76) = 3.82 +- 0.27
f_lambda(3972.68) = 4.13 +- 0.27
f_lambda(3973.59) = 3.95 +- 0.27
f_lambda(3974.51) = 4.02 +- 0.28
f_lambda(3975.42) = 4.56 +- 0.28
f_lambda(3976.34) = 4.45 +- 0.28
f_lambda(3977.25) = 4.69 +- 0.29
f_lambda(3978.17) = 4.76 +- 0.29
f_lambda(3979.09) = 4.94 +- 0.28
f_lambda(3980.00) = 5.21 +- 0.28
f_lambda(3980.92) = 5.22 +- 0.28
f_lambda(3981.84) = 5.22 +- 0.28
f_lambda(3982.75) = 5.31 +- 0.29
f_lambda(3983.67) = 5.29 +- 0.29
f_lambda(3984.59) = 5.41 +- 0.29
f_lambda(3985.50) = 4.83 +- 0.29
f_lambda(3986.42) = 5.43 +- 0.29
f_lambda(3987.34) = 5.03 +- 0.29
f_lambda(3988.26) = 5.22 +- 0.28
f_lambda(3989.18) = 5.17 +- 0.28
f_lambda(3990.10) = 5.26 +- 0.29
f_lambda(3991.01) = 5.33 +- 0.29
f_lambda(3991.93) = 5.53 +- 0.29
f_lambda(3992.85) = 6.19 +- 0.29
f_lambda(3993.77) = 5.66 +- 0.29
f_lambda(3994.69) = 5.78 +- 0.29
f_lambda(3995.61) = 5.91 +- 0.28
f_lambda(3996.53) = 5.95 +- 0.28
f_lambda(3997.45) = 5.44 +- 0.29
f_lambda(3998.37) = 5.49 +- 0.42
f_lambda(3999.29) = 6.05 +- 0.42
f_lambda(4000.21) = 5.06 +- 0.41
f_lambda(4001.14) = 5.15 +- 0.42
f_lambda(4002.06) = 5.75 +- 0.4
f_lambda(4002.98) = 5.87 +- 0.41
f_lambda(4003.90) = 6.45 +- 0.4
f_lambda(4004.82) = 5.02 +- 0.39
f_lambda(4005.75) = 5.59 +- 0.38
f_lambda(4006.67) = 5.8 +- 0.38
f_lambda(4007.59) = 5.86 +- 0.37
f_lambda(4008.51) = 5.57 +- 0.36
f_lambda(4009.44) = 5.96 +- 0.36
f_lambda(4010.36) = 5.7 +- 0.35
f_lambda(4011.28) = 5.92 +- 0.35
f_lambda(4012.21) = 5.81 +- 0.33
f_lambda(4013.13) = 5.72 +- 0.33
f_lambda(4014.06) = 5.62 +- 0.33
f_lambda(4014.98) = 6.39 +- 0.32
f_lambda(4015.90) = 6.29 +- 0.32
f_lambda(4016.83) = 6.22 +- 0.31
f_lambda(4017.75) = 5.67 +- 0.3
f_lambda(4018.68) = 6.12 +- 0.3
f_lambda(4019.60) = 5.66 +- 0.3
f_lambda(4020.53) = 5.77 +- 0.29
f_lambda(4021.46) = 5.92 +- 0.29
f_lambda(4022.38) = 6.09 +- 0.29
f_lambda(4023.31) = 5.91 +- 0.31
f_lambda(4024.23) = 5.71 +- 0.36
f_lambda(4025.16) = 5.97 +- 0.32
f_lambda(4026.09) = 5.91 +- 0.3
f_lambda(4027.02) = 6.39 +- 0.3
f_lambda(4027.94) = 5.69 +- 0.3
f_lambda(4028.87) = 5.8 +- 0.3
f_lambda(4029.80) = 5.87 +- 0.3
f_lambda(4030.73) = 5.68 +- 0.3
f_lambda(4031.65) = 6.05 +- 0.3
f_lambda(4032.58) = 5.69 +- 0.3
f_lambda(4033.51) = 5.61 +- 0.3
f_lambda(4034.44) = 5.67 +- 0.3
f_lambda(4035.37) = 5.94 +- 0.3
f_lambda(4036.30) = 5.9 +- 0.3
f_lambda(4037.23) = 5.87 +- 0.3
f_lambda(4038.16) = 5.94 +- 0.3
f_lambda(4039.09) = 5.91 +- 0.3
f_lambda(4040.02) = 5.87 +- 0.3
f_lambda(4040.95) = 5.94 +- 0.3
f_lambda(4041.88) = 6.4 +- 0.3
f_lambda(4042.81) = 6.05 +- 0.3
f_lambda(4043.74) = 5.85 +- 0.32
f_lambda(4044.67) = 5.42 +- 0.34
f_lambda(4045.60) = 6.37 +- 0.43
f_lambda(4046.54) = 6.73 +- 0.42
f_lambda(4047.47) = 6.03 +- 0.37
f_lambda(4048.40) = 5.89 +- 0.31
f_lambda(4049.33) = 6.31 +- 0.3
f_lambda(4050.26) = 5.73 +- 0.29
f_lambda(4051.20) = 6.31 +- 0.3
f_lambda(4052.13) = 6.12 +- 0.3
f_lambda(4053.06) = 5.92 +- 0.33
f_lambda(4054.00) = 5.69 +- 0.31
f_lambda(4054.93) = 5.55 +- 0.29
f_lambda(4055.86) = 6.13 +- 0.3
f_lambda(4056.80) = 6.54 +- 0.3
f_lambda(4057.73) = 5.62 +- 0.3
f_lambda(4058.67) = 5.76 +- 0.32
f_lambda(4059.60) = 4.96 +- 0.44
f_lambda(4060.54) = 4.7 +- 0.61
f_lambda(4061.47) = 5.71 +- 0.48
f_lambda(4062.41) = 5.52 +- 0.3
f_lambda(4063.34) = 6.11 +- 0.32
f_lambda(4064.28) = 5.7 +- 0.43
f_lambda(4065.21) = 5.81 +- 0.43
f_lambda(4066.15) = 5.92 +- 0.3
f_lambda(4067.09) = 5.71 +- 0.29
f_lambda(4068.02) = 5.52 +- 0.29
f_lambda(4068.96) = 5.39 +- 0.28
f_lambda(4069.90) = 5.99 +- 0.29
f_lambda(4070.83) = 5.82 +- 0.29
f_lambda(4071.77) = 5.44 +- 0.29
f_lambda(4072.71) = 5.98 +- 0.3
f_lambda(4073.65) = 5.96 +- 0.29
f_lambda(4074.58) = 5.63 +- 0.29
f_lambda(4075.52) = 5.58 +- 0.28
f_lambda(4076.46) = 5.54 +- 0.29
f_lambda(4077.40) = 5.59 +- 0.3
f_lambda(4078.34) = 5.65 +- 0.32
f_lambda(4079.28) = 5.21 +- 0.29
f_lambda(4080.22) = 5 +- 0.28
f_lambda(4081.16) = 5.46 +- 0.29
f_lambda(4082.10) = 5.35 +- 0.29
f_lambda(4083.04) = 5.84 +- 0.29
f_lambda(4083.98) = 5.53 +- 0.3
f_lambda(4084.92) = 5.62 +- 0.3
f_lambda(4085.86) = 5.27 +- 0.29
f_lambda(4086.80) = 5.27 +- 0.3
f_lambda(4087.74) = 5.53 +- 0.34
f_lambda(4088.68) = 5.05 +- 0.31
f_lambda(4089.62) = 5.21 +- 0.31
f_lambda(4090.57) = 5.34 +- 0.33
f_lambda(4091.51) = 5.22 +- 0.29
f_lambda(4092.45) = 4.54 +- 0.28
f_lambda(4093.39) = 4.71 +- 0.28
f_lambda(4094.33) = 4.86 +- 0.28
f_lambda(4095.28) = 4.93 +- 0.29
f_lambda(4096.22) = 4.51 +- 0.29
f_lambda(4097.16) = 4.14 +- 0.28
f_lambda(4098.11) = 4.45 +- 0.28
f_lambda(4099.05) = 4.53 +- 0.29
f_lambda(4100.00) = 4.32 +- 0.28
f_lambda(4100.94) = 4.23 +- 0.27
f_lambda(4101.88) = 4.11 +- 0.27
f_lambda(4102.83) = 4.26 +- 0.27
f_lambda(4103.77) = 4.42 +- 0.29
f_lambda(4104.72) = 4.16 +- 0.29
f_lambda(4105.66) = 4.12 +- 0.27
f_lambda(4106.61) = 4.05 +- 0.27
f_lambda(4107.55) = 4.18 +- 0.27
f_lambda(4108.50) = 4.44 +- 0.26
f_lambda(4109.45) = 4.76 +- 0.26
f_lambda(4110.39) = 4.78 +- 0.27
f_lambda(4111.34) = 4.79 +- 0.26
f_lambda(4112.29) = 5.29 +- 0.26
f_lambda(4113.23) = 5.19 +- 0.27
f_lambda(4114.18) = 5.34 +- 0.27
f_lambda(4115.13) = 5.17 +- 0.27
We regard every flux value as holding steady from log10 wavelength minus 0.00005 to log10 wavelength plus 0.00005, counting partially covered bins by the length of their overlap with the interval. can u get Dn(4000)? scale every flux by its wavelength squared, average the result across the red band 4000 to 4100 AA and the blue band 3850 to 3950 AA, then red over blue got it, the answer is 1.20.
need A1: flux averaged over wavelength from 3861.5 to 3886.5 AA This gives 6.33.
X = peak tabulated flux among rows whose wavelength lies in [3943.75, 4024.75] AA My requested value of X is 6.45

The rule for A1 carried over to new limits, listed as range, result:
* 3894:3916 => 4.88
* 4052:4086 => 5.64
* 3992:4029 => 5.82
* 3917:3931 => 4.87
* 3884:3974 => 4.54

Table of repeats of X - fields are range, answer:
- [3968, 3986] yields 5.41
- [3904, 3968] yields 5.64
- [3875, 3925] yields 6.63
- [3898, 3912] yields 5.5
